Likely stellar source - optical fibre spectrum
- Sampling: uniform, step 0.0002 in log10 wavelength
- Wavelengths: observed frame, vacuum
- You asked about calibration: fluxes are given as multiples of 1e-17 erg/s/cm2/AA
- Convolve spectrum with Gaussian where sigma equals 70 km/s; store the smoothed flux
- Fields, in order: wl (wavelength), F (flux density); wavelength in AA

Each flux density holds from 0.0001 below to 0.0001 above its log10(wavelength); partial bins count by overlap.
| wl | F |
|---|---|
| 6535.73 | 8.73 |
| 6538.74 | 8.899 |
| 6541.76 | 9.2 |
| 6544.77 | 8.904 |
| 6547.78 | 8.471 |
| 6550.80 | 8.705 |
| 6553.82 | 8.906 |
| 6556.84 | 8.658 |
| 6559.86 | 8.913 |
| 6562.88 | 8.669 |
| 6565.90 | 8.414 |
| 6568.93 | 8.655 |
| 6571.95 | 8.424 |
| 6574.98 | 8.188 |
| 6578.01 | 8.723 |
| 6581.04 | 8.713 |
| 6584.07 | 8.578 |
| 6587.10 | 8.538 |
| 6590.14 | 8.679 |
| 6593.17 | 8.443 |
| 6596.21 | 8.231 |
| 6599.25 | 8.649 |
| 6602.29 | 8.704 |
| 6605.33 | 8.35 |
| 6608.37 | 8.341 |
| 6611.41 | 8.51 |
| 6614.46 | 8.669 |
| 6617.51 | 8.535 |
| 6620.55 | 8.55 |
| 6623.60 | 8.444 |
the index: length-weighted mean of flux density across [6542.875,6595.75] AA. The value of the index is 8.62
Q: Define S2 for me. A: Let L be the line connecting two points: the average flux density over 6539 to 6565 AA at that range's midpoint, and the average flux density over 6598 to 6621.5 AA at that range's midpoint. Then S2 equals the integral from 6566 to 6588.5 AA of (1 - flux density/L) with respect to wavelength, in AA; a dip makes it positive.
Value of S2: 0.4 AA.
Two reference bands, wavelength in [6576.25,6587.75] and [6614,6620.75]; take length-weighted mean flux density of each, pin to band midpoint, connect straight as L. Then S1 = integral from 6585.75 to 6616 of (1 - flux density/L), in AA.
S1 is 0.3 AA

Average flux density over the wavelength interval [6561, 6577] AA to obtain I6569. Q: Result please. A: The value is 8.49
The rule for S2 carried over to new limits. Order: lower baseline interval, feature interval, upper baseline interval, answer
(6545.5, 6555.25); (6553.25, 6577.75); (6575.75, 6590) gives 0.19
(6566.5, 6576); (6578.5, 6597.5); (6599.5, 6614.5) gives -0.17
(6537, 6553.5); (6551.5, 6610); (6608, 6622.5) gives 0.77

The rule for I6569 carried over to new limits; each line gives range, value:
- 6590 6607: 8.5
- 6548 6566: 8.72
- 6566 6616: 8.52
